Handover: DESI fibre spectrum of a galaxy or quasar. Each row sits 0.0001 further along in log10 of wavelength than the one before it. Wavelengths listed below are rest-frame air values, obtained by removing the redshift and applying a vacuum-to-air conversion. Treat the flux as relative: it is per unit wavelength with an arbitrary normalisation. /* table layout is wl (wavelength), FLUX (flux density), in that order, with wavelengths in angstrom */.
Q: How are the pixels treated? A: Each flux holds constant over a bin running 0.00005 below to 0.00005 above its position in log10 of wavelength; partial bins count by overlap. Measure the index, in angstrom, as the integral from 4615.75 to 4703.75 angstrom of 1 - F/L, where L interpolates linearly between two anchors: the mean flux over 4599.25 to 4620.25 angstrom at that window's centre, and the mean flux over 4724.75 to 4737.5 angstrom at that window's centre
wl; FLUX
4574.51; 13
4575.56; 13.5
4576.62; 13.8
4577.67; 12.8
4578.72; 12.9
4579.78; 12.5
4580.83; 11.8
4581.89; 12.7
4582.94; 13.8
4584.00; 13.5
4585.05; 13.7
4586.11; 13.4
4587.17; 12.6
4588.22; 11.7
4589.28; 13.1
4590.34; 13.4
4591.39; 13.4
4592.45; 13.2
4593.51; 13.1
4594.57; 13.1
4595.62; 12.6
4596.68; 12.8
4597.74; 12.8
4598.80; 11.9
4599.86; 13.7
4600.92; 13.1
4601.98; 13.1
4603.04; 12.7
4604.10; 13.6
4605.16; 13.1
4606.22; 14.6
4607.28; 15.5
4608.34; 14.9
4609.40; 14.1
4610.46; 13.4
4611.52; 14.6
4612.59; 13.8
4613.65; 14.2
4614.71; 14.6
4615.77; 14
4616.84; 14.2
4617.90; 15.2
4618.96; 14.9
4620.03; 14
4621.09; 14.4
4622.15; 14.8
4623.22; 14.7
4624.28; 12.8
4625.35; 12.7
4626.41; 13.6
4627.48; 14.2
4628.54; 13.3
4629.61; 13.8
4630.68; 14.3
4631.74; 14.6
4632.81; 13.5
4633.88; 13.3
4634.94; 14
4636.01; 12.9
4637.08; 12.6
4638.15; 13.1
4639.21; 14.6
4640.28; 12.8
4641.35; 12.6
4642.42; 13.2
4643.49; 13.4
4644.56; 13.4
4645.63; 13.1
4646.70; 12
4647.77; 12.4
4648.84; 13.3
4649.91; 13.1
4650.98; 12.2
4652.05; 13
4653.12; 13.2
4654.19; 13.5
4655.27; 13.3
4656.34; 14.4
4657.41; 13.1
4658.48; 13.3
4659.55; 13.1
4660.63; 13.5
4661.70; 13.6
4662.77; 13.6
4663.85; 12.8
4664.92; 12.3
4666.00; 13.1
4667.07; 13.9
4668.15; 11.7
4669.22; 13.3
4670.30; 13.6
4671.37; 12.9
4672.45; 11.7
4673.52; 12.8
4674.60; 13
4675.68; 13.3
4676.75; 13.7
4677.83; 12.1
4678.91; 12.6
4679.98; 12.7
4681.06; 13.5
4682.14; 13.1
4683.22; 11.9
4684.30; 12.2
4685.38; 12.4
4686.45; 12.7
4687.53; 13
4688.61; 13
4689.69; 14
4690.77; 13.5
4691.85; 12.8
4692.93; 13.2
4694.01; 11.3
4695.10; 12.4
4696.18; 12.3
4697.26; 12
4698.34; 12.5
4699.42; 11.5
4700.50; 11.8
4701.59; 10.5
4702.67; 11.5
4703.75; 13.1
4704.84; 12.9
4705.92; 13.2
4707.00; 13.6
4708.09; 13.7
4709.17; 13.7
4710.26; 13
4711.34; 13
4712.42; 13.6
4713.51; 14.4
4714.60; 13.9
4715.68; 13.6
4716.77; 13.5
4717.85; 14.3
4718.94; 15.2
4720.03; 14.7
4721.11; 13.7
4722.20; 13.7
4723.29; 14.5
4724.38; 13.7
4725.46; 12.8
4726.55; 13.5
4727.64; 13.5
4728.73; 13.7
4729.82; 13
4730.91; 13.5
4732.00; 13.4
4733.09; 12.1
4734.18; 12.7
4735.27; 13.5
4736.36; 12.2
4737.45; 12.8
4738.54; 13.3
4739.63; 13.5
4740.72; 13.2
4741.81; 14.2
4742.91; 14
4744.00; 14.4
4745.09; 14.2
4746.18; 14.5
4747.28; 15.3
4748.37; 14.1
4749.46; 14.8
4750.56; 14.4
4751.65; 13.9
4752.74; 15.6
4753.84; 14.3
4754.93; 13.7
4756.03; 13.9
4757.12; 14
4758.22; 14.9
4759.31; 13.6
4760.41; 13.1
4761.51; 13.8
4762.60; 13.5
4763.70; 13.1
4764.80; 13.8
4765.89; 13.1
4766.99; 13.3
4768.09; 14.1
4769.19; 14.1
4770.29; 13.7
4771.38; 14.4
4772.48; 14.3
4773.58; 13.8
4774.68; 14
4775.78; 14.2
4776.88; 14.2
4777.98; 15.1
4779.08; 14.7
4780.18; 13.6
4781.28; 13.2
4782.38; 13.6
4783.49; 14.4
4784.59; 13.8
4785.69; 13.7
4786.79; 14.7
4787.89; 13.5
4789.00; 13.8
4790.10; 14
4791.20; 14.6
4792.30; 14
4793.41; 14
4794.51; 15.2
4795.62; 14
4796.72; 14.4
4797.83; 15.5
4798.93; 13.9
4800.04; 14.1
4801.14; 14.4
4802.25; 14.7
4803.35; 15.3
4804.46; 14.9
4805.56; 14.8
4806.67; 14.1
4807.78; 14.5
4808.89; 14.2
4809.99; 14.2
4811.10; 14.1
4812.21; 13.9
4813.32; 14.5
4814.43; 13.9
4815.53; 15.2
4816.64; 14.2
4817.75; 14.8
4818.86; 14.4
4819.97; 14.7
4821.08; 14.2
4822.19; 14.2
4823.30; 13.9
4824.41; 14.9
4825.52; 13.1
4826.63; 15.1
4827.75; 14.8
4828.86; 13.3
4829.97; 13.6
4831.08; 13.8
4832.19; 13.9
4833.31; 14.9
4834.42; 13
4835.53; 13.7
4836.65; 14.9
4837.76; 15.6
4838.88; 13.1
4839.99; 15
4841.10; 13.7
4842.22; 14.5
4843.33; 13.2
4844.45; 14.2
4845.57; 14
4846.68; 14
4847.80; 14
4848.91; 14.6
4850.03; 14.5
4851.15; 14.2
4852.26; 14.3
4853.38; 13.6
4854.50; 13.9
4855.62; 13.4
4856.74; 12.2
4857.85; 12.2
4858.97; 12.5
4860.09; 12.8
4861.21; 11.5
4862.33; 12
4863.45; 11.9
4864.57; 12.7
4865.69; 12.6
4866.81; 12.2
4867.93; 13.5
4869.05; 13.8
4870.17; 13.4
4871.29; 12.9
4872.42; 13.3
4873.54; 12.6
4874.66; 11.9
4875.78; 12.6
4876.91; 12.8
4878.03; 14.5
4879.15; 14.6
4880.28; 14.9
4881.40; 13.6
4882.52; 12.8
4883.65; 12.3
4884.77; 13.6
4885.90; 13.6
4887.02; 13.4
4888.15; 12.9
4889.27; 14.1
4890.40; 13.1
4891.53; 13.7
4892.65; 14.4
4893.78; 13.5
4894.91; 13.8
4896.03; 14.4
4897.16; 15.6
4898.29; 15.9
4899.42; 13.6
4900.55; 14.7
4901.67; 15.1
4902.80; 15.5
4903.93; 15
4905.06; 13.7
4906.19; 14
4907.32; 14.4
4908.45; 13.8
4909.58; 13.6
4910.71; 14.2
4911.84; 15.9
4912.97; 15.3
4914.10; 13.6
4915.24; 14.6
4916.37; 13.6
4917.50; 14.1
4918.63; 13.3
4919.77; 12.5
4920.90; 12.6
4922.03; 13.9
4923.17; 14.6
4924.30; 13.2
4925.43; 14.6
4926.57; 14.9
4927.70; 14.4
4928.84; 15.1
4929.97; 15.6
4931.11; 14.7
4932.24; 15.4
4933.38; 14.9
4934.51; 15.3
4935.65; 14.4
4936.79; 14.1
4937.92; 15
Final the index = 3.6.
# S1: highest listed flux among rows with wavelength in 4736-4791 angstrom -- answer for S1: 15.6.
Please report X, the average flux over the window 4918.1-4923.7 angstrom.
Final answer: 13.4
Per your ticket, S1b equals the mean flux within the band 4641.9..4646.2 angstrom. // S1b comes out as 13.3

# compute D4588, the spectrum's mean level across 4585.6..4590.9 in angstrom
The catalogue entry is 12.8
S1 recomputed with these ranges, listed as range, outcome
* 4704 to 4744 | 15.2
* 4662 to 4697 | 14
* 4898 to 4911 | 15.9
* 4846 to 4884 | 14.9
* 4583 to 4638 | 15.5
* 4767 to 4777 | 14.4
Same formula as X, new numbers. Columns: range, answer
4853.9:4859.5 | 12.8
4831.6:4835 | 13.9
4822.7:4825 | 14.4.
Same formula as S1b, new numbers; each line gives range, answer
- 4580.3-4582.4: 12.2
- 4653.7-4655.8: 13.3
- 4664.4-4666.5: 12.7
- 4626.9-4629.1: 13.7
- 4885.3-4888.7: 13.3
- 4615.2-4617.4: 14.1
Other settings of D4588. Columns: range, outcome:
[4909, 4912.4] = 14.6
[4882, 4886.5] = 13.1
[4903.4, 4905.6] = 14.3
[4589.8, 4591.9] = 13.4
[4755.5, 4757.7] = 14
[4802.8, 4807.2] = 14.8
